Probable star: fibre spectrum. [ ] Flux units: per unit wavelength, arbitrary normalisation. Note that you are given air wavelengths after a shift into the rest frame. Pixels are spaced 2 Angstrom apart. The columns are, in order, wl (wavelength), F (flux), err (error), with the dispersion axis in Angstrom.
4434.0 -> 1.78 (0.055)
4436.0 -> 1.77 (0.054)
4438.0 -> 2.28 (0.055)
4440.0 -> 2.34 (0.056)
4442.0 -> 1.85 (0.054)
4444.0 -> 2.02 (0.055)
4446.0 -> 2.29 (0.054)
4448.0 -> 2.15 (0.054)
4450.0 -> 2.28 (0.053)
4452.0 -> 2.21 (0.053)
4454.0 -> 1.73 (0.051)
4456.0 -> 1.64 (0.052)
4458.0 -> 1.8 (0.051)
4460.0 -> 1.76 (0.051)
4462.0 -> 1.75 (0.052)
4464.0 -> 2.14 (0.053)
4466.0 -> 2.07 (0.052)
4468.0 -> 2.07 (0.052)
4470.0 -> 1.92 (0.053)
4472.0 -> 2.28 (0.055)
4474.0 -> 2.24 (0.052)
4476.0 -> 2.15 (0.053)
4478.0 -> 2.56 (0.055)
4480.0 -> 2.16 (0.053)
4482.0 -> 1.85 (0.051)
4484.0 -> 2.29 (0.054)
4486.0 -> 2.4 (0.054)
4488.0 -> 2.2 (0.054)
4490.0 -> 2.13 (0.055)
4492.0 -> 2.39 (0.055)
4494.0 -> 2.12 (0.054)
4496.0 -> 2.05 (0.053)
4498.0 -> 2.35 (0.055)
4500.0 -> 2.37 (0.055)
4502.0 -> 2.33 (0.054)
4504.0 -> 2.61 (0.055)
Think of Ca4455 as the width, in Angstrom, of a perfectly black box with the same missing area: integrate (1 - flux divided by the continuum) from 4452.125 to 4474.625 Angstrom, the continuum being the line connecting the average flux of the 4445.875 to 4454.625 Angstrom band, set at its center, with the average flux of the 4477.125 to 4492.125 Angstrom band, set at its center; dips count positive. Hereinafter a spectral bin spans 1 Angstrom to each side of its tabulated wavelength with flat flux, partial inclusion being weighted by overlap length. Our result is 2.3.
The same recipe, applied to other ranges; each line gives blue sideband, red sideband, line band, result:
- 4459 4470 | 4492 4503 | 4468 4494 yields -1.24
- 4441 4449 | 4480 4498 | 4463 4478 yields -0.08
